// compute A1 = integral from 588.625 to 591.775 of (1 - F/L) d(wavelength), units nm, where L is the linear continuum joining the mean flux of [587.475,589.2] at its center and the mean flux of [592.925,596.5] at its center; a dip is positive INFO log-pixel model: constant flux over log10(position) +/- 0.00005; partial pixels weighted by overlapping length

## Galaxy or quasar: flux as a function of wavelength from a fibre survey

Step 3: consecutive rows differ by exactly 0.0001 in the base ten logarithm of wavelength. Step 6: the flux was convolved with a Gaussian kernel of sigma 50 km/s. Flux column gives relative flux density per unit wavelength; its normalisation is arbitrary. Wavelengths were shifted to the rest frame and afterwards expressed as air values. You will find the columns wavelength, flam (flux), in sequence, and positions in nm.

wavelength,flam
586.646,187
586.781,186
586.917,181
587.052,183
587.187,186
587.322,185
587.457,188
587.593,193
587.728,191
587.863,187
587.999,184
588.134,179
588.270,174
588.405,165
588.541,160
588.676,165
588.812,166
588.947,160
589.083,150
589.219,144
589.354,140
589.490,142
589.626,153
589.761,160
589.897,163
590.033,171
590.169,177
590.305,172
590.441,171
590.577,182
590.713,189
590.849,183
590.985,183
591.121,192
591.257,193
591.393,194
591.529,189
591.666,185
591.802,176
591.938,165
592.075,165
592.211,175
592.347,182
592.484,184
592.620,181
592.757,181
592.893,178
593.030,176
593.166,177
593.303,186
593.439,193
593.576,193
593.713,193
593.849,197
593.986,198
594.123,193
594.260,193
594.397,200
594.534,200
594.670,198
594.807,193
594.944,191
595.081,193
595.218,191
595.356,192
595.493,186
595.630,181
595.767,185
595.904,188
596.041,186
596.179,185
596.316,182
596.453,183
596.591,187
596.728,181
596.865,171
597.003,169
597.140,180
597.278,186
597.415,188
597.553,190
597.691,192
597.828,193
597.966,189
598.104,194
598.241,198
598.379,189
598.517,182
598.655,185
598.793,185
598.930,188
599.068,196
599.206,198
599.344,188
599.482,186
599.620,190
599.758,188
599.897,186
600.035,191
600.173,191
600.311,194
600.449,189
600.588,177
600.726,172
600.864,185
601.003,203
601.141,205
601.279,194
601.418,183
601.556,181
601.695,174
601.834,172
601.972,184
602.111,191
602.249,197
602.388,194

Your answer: 0.121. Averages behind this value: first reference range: 172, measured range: 171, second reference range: 190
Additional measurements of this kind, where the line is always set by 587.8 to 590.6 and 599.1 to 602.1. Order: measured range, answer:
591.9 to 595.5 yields -0.28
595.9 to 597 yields -0.02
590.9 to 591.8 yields -0.10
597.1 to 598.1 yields -0.04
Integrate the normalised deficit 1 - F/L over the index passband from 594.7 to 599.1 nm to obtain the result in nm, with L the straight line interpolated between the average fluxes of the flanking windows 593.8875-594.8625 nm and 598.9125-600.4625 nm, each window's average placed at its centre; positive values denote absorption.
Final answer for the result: 0.15 nm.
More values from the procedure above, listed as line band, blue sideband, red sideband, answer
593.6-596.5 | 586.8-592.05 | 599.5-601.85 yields -0.17 nm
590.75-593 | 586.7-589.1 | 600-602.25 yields -0.02 nm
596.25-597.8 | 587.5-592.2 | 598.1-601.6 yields 0.01 nm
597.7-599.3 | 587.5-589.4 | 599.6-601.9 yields -0.06 nm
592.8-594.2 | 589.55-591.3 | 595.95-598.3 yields -0.06 nm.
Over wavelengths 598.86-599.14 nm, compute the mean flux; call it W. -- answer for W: 193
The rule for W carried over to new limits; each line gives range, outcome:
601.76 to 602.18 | 182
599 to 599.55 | 192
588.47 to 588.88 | 164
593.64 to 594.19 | 195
